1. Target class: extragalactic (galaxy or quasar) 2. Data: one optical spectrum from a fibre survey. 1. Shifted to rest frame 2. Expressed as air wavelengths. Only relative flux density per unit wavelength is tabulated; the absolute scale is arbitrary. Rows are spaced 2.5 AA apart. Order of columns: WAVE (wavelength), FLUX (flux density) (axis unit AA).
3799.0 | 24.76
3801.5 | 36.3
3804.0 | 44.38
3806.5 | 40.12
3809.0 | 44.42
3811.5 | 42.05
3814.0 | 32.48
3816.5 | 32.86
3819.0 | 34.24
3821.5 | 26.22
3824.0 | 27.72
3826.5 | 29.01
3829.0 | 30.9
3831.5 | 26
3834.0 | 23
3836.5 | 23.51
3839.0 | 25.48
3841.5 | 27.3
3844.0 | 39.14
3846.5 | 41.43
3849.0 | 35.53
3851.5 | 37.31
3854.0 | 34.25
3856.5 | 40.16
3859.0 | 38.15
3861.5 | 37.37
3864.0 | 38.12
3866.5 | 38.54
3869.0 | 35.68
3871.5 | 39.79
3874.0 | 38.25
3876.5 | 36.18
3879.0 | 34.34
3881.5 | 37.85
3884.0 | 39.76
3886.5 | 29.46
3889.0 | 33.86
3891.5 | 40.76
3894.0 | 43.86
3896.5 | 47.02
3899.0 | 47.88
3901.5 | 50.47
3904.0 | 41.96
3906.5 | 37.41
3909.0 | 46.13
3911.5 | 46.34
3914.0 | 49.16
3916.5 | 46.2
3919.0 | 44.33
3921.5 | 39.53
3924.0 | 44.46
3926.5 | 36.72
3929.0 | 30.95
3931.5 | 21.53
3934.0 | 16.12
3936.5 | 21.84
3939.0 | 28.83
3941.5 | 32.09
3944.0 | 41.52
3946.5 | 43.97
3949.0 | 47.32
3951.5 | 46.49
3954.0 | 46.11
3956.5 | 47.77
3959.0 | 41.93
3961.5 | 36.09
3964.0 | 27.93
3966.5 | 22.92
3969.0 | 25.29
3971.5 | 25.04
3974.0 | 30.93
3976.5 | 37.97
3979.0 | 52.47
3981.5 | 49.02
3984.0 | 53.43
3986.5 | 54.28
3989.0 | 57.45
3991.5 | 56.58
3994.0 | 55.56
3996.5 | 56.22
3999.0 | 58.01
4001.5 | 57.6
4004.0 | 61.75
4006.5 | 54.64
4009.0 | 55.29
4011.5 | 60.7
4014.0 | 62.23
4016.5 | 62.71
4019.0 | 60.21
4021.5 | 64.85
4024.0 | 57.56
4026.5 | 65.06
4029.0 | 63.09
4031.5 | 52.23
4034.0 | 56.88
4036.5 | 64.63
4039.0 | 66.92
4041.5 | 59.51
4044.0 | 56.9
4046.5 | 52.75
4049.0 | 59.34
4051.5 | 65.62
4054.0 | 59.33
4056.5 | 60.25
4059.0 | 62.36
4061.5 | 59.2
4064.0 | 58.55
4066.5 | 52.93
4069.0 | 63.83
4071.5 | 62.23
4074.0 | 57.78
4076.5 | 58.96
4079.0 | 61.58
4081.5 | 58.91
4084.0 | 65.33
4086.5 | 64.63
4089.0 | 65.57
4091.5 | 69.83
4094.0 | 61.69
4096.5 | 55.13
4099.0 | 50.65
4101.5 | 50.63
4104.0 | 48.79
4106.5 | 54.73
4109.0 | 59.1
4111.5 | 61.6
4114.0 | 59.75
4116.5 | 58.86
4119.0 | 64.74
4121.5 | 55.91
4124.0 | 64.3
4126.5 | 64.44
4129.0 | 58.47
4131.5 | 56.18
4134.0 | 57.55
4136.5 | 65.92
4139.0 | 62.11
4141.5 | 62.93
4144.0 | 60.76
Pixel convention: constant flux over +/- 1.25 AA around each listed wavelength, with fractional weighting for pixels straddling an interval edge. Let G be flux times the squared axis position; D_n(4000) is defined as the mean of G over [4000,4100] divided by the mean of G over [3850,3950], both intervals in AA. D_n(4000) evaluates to 1.69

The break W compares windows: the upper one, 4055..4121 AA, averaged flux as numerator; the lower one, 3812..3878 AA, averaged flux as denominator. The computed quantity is 1.78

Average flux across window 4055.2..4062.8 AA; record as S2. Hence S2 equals 60.6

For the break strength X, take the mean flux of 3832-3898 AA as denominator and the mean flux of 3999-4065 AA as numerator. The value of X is 1.67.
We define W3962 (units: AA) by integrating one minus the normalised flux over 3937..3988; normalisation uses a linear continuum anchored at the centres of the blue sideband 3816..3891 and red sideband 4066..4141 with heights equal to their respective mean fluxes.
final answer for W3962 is 6.5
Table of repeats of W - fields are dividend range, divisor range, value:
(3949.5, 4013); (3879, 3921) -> 1.11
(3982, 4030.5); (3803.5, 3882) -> 1.69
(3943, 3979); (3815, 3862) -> 1.18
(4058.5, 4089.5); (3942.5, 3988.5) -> 1.49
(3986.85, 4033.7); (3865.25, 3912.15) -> 1.46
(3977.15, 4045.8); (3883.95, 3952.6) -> 1.49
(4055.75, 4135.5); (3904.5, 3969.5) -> 1.59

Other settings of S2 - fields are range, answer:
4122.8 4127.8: 64.3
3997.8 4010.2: 57.5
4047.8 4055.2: 61.5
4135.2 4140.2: 64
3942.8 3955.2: 45.1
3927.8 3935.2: 22.9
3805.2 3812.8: 42.1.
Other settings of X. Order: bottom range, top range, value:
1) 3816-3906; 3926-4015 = 1.21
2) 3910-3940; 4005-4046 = 1.69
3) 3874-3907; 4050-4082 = 1.50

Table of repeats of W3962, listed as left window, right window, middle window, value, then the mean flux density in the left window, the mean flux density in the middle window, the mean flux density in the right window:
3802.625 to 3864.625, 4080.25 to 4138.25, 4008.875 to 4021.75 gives -2.59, 34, 61.2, 59.7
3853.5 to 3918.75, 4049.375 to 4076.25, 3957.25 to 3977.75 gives 7.48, 40.5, 31.4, 60.1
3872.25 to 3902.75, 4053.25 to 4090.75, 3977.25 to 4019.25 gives -3.25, 40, 56.6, 60.9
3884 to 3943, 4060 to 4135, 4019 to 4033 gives -2.55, 38.2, 60.5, 59.4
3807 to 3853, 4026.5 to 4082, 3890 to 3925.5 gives -2.33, 32.3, 44.5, 59.8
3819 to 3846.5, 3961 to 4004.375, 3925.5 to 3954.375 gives 4.73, 28.7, 34.1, 45.3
